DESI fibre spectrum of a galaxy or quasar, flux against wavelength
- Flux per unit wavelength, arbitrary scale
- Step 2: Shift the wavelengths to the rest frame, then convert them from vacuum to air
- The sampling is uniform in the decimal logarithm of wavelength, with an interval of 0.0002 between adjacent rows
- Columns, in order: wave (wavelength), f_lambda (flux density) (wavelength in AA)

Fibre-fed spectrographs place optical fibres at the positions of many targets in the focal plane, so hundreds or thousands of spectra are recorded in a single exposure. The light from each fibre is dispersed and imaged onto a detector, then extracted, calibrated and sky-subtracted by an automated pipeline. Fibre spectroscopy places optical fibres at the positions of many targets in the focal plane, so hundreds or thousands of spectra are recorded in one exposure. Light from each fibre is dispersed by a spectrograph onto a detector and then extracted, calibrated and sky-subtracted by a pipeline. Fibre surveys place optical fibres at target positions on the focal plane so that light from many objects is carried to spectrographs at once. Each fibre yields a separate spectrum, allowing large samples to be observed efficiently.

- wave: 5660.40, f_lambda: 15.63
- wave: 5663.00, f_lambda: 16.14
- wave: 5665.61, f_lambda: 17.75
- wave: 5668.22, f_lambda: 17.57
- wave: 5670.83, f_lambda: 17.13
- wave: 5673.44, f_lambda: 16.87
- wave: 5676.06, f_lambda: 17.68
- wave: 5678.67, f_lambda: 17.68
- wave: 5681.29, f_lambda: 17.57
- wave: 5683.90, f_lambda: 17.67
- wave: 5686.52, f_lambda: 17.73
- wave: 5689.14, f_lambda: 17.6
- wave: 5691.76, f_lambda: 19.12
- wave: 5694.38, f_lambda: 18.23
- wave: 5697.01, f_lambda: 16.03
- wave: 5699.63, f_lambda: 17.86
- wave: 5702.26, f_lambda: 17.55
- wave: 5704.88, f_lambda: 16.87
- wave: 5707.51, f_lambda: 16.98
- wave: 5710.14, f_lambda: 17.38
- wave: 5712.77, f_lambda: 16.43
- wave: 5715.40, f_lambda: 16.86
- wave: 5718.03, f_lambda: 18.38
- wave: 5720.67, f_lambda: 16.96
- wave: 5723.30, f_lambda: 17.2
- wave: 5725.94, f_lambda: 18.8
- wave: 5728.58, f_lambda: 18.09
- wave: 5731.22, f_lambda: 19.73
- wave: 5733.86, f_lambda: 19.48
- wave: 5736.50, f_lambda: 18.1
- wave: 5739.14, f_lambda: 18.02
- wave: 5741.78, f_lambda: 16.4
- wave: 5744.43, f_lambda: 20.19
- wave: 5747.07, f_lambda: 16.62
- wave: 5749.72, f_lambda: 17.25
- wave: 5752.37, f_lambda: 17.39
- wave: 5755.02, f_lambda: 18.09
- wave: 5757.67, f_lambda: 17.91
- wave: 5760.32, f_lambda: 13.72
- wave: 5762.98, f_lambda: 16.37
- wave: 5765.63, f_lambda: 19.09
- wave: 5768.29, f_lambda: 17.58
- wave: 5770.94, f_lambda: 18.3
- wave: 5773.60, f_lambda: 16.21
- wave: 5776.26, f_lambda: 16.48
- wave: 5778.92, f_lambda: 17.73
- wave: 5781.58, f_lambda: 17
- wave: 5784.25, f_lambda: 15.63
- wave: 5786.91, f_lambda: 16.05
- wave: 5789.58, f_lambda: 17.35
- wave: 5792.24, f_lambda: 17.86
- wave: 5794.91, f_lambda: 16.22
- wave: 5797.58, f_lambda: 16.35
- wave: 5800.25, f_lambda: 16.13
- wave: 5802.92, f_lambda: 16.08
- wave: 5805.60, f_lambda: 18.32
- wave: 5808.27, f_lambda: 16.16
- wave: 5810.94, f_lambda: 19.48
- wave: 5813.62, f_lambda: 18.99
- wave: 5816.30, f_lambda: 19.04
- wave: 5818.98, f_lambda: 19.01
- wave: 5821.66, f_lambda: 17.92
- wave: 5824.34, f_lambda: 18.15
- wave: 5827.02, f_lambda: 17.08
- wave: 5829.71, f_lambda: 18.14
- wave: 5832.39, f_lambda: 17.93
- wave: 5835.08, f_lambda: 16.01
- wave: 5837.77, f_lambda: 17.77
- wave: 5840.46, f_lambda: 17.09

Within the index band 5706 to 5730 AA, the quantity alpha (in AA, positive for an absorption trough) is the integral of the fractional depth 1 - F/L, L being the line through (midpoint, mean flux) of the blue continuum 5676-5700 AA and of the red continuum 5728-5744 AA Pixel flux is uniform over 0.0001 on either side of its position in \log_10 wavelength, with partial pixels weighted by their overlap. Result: 0.9 AA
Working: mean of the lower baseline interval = 17.7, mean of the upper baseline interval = 18.4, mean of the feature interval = 17.5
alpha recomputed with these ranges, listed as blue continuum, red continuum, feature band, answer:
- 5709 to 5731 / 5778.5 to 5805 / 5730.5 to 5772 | -1.3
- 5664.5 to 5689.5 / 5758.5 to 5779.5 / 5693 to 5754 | -1.7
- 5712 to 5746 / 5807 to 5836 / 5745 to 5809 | 3.9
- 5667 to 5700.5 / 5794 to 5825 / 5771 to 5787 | 0.9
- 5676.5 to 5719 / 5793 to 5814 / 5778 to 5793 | 0.3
